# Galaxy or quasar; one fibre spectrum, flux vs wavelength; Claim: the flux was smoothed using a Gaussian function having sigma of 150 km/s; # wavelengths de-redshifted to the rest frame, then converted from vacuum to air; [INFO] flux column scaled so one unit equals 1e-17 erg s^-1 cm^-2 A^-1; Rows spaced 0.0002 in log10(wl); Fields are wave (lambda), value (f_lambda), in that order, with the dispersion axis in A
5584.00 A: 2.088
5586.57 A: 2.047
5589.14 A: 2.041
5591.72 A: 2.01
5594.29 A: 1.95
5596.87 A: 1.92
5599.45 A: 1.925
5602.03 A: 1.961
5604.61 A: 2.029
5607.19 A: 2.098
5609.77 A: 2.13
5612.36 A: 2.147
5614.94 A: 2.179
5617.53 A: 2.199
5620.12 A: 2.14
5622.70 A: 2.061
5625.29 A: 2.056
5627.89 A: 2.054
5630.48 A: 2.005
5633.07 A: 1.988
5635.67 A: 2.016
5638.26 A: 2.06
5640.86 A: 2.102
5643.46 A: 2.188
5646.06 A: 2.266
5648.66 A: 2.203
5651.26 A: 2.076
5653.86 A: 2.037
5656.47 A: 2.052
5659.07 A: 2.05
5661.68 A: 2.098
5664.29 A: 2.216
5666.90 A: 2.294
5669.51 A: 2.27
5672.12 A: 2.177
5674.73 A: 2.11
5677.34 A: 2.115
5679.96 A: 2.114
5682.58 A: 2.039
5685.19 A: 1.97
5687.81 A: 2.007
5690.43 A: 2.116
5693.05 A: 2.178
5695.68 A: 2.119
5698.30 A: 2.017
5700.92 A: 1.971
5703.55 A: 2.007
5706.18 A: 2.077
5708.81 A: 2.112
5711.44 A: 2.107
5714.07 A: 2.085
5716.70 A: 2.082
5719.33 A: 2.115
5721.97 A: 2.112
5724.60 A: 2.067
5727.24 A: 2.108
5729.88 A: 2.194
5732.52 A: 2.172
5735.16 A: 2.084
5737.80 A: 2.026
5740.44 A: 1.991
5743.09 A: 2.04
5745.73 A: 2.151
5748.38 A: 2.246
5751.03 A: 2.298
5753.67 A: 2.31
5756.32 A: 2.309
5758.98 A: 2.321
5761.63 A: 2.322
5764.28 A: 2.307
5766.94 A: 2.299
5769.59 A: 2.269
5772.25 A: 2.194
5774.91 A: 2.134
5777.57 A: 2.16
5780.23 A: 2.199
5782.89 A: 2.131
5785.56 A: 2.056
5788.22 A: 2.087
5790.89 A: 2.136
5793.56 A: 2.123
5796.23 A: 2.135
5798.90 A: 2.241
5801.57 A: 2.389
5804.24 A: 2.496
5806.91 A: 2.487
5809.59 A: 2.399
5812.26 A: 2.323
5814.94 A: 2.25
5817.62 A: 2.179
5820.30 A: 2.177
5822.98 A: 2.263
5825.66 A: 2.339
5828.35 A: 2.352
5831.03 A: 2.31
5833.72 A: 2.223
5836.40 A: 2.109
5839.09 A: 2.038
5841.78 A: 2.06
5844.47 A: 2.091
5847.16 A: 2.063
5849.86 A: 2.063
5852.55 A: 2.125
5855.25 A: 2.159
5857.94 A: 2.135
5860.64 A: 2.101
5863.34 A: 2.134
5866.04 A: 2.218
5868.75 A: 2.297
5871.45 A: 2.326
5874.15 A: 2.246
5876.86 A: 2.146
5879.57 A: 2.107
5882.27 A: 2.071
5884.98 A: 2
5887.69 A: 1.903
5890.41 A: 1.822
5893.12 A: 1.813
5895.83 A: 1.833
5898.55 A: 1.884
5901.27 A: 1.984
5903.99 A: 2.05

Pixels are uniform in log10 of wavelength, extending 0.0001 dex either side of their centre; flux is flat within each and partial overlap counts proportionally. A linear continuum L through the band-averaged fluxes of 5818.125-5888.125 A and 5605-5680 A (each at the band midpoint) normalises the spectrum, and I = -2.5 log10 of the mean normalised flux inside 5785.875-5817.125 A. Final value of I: -0.06 mag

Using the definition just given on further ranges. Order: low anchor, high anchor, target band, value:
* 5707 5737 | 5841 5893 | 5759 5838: -0.069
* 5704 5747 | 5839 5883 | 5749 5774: -0.090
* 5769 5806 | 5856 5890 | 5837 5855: 0.038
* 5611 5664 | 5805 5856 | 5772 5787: 0.021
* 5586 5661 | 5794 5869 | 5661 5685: -0.025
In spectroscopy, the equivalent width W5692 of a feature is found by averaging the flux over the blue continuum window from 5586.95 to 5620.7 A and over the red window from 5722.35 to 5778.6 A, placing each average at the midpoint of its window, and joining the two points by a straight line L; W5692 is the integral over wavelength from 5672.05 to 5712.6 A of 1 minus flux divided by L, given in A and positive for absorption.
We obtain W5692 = 1.17 A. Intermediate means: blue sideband 2.05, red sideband 2.19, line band 2.07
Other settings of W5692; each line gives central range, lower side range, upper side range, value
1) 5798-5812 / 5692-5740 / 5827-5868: -1.8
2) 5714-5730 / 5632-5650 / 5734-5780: 0.5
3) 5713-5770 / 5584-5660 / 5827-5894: -2.3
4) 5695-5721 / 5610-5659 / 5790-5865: 0.9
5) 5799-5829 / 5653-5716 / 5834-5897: -3.4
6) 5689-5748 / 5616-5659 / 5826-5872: 0.9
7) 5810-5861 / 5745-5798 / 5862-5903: -1.5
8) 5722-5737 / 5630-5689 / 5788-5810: 0.5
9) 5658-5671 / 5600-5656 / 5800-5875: -0.4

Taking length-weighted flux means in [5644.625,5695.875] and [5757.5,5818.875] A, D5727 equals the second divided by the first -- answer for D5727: 1.06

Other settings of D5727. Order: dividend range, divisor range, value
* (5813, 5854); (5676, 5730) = 1.05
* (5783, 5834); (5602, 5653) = 1.08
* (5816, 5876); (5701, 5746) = 1.05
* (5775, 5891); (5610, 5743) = 1.04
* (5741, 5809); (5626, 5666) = 1.07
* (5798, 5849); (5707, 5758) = 1.05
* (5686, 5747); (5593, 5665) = 1.00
